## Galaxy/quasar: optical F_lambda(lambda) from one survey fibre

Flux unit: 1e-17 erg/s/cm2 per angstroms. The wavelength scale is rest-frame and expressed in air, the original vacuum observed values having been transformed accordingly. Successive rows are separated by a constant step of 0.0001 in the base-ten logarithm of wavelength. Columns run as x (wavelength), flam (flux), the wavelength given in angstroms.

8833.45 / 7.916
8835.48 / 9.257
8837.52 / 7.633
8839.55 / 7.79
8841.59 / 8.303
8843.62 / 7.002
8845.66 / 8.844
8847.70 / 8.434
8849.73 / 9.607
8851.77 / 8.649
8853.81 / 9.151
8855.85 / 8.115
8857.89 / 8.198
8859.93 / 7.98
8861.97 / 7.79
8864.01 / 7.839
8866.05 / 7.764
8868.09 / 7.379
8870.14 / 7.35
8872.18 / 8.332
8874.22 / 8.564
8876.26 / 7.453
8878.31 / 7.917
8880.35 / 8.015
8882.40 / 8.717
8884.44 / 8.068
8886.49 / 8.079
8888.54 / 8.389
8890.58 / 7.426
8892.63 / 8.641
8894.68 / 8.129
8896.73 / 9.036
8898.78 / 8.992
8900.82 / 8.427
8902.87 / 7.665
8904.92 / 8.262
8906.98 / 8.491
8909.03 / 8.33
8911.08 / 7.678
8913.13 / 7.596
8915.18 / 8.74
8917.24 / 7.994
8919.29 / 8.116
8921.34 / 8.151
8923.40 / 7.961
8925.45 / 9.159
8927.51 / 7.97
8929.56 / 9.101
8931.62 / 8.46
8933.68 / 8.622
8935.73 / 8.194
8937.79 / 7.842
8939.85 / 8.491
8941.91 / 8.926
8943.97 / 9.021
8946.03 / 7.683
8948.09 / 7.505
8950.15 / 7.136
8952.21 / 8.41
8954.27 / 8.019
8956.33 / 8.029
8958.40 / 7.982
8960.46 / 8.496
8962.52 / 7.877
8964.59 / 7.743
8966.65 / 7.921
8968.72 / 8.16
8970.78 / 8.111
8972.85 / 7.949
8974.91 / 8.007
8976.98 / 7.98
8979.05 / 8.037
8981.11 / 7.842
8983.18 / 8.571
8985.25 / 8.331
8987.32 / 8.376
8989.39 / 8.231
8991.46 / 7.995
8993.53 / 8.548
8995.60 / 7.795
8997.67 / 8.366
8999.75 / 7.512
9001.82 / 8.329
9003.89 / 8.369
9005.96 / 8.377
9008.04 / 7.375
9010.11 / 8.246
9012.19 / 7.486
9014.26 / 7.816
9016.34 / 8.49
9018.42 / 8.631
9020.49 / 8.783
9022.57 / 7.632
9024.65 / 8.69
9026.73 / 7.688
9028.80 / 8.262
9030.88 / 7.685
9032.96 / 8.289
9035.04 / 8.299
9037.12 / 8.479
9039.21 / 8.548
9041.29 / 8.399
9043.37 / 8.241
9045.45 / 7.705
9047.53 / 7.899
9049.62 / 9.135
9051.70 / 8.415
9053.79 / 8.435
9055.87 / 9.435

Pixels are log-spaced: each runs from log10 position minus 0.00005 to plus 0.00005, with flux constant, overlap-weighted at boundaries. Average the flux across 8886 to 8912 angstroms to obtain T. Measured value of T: 8.28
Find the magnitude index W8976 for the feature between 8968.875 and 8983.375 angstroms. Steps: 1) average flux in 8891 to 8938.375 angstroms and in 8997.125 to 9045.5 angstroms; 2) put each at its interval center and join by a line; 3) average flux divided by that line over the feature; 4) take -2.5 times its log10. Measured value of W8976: 0.02 mag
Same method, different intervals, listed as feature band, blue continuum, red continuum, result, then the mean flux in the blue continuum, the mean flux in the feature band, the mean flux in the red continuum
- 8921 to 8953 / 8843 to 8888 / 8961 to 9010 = -0.02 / 8.16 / 8.29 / 8.09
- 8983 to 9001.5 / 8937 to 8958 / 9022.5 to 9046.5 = 0.00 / 8.1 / 8.18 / 8.18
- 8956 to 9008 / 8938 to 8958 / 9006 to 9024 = 0.00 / 8.12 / 8.1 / 8.09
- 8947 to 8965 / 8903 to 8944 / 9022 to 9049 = 0.05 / 8.32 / 7.92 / 8.16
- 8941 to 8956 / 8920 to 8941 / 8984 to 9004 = 0.03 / 8.39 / 8.09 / 8.18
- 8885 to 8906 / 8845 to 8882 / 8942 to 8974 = -0.02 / 8.19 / 8.3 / 8.03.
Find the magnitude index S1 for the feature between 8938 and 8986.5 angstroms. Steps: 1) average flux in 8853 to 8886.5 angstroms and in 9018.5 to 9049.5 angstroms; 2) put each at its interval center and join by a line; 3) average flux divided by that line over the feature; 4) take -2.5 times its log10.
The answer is 0.01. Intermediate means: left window 8.03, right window 8.23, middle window 8.09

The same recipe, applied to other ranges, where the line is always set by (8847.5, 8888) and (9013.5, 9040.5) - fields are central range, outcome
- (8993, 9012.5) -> 0.03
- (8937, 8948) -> -0.02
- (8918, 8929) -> -0.01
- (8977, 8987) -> 0.01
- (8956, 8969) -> 0.03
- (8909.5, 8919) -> 0.02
